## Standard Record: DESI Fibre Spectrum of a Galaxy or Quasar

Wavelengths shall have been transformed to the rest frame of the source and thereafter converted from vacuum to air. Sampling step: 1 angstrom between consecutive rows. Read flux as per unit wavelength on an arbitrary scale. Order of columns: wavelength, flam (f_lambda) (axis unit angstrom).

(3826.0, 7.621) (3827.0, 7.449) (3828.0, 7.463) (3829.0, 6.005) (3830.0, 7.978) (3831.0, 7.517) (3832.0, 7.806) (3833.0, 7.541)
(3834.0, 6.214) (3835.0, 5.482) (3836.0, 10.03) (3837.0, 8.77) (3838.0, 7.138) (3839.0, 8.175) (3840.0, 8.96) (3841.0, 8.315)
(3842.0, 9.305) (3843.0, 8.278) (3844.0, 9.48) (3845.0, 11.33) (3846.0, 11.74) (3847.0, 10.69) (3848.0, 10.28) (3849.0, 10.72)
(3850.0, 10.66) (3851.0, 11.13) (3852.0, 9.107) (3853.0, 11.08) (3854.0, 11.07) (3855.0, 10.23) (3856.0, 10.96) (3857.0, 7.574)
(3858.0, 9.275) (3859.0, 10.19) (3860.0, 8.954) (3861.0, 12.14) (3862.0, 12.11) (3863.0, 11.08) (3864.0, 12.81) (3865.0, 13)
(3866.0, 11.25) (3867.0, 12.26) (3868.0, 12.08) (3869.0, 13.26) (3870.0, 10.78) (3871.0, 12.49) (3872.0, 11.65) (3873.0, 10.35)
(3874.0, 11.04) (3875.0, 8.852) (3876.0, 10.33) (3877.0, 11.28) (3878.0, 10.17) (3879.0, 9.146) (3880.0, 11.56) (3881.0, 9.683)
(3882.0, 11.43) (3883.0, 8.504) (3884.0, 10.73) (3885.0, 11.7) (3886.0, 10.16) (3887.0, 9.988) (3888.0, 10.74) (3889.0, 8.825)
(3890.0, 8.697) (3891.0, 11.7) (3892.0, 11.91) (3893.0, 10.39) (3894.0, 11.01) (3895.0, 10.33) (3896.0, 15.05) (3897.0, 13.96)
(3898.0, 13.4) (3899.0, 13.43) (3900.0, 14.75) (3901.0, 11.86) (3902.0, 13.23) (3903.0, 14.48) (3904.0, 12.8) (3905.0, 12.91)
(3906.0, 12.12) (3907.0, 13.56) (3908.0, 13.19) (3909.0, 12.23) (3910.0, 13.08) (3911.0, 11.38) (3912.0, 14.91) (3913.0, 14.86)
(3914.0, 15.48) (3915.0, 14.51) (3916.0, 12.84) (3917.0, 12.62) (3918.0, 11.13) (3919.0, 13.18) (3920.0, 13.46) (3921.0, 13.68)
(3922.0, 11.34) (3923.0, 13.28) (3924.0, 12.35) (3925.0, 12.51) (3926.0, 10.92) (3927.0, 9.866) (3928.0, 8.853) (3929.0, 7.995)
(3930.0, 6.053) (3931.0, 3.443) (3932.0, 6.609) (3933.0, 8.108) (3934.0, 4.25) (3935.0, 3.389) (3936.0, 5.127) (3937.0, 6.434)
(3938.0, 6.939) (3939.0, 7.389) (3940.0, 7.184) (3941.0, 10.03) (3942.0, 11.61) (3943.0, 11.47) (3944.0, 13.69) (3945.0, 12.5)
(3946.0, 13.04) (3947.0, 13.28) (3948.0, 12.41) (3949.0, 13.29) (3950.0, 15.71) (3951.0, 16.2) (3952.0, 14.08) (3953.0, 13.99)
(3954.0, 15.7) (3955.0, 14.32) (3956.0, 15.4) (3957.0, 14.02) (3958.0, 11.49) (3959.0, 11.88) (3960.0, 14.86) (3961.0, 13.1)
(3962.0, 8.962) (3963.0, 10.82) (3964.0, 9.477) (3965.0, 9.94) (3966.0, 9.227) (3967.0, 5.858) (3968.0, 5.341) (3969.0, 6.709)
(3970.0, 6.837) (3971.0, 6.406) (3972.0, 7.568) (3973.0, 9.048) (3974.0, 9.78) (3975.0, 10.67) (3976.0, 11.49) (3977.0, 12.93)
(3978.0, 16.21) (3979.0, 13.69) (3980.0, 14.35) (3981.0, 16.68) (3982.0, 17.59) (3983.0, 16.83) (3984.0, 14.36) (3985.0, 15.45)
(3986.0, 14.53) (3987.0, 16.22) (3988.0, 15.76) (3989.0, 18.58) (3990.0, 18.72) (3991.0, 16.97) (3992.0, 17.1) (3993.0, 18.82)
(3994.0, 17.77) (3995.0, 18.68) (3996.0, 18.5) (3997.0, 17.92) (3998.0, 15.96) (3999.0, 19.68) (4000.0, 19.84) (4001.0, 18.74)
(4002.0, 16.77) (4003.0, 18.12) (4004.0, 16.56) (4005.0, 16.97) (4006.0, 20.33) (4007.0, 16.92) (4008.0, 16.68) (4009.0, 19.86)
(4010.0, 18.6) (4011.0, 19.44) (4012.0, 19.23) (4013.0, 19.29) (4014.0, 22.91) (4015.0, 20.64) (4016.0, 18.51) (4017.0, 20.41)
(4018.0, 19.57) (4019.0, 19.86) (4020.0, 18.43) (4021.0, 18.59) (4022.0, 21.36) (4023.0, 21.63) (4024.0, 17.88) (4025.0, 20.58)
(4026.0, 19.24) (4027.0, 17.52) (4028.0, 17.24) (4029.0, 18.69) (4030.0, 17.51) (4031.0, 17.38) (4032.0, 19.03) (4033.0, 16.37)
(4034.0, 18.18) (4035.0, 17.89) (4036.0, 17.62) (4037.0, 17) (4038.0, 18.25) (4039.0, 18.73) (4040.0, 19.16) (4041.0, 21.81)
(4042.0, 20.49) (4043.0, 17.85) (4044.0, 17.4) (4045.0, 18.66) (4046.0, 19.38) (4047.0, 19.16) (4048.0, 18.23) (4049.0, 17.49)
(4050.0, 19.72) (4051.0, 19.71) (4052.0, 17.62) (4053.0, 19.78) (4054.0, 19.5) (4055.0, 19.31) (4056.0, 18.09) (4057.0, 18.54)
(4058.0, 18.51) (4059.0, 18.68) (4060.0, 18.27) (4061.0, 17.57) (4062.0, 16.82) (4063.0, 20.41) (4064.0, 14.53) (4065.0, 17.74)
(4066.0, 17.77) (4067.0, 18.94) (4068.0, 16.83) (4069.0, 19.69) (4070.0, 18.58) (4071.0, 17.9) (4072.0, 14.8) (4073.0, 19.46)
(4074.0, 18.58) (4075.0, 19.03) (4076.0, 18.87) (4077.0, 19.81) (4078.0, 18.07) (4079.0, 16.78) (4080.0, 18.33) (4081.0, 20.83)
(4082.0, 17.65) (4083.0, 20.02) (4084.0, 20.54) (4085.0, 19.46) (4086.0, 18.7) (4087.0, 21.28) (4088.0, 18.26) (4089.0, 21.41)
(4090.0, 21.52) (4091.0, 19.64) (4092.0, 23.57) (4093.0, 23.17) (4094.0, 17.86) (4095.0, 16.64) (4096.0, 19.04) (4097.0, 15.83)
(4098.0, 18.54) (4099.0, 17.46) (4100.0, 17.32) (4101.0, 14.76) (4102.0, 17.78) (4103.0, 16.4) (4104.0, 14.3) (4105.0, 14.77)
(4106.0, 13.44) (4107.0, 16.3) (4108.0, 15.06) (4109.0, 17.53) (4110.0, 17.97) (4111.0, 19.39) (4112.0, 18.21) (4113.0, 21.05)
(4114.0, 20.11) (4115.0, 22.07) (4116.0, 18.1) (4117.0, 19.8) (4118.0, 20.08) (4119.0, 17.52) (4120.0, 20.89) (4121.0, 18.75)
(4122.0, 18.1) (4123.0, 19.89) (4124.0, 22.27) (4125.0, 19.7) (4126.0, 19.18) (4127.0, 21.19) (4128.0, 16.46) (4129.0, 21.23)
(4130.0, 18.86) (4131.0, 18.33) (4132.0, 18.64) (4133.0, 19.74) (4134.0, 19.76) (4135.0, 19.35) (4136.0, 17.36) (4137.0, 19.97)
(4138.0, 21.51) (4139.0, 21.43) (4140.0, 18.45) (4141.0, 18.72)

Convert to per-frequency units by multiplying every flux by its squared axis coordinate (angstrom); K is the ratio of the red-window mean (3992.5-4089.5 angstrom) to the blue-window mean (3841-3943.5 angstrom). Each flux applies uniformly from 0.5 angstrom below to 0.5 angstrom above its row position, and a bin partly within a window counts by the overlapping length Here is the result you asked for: 1.86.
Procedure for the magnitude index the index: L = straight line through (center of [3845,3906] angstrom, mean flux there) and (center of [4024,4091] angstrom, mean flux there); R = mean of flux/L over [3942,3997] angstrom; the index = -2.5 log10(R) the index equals 0.13 mag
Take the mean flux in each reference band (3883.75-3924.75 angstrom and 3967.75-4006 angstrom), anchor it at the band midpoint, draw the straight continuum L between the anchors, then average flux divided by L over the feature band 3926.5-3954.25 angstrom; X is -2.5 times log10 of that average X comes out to 0.35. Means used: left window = 12.5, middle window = 9.9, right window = 15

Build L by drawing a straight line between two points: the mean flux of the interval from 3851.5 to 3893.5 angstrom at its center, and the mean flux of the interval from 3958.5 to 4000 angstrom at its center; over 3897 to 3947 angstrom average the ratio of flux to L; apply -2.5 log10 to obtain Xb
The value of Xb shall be 0.076 mag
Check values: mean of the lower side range 10.7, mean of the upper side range 13.5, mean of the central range 11.1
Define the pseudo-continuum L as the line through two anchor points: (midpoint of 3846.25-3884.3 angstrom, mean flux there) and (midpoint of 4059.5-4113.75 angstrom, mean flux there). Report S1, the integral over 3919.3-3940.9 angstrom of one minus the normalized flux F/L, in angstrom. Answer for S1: 7.2 angstrom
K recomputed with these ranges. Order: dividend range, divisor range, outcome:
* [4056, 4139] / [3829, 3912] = 1.94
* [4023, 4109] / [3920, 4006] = 1.53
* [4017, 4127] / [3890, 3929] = 1.61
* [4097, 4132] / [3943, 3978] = 1.71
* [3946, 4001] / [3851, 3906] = 1.28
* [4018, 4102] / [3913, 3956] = 1.80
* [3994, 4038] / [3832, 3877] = 1.99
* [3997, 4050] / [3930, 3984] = 1.78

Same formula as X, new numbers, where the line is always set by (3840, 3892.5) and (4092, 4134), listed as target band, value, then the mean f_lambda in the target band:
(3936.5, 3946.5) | 0.28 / 10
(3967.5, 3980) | 0.38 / 9.91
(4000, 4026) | -0.24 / 19.1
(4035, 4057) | -0.15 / 18.8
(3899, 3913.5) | -0.12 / 13.2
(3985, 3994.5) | -0.17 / 17.1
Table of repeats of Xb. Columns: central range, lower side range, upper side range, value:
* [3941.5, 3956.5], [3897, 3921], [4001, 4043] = 0.111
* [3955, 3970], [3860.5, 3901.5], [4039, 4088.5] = 0.355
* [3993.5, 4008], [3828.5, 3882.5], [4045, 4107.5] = -0.162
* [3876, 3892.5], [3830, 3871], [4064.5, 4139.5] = 0.077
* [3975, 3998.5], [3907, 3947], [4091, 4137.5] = -0.224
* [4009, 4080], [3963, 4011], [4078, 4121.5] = -0.126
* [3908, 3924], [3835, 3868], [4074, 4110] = -0.068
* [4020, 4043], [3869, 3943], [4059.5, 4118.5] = -0.168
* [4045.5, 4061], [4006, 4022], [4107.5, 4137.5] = 0.031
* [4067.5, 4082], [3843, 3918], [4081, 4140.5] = -0.038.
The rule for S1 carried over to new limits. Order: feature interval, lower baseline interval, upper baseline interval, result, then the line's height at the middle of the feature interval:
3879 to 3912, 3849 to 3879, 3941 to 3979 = -2.08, 11.1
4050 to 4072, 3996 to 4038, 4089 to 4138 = 0.47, 18.7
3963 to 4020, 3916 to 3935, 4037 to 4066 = -3.49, 14.4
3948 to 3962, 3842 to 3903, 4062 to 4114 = -0.11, 13.8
